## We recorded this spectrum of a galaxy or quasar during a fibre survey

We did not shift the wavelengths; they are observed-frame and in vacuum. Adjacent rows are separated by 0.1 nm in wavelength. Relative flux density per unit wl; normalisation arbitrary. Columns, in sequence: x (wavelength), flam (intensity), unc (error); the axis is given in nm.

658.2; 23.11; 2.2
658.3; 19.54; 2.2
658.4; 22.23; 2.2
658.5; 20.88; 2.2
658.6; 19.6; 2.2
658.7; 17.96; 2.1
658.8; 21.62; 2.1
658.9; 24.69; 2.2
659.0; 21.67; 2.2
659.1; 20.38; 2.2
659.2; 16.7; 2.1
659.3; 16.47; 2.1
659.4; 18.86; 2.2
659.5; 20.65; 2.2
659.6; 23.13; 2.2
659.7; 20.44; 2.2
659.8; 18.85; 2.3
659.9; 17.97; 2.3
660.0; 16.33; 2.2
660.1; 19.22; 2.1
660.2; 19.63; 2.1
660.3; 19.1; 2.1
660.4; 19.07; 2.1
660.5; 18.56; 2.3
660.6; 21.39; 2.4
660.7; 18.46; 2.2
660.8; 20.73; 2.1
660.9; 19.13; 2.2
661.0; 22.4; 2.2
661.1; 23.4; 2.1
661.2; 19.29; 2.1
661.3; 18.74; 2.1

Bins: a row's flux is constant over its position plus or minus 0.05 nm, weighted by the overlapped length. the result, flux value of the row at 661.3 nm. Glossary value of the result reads 18.74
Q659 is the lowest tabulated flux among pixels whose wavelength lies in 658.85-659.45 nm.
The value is 16.47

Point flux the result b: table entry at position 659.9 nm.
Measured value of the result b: 17.97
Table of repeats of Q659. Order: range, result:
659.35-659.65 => 18.86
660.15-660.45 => 19.07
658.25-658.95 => 17.96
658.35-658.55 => 20.88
